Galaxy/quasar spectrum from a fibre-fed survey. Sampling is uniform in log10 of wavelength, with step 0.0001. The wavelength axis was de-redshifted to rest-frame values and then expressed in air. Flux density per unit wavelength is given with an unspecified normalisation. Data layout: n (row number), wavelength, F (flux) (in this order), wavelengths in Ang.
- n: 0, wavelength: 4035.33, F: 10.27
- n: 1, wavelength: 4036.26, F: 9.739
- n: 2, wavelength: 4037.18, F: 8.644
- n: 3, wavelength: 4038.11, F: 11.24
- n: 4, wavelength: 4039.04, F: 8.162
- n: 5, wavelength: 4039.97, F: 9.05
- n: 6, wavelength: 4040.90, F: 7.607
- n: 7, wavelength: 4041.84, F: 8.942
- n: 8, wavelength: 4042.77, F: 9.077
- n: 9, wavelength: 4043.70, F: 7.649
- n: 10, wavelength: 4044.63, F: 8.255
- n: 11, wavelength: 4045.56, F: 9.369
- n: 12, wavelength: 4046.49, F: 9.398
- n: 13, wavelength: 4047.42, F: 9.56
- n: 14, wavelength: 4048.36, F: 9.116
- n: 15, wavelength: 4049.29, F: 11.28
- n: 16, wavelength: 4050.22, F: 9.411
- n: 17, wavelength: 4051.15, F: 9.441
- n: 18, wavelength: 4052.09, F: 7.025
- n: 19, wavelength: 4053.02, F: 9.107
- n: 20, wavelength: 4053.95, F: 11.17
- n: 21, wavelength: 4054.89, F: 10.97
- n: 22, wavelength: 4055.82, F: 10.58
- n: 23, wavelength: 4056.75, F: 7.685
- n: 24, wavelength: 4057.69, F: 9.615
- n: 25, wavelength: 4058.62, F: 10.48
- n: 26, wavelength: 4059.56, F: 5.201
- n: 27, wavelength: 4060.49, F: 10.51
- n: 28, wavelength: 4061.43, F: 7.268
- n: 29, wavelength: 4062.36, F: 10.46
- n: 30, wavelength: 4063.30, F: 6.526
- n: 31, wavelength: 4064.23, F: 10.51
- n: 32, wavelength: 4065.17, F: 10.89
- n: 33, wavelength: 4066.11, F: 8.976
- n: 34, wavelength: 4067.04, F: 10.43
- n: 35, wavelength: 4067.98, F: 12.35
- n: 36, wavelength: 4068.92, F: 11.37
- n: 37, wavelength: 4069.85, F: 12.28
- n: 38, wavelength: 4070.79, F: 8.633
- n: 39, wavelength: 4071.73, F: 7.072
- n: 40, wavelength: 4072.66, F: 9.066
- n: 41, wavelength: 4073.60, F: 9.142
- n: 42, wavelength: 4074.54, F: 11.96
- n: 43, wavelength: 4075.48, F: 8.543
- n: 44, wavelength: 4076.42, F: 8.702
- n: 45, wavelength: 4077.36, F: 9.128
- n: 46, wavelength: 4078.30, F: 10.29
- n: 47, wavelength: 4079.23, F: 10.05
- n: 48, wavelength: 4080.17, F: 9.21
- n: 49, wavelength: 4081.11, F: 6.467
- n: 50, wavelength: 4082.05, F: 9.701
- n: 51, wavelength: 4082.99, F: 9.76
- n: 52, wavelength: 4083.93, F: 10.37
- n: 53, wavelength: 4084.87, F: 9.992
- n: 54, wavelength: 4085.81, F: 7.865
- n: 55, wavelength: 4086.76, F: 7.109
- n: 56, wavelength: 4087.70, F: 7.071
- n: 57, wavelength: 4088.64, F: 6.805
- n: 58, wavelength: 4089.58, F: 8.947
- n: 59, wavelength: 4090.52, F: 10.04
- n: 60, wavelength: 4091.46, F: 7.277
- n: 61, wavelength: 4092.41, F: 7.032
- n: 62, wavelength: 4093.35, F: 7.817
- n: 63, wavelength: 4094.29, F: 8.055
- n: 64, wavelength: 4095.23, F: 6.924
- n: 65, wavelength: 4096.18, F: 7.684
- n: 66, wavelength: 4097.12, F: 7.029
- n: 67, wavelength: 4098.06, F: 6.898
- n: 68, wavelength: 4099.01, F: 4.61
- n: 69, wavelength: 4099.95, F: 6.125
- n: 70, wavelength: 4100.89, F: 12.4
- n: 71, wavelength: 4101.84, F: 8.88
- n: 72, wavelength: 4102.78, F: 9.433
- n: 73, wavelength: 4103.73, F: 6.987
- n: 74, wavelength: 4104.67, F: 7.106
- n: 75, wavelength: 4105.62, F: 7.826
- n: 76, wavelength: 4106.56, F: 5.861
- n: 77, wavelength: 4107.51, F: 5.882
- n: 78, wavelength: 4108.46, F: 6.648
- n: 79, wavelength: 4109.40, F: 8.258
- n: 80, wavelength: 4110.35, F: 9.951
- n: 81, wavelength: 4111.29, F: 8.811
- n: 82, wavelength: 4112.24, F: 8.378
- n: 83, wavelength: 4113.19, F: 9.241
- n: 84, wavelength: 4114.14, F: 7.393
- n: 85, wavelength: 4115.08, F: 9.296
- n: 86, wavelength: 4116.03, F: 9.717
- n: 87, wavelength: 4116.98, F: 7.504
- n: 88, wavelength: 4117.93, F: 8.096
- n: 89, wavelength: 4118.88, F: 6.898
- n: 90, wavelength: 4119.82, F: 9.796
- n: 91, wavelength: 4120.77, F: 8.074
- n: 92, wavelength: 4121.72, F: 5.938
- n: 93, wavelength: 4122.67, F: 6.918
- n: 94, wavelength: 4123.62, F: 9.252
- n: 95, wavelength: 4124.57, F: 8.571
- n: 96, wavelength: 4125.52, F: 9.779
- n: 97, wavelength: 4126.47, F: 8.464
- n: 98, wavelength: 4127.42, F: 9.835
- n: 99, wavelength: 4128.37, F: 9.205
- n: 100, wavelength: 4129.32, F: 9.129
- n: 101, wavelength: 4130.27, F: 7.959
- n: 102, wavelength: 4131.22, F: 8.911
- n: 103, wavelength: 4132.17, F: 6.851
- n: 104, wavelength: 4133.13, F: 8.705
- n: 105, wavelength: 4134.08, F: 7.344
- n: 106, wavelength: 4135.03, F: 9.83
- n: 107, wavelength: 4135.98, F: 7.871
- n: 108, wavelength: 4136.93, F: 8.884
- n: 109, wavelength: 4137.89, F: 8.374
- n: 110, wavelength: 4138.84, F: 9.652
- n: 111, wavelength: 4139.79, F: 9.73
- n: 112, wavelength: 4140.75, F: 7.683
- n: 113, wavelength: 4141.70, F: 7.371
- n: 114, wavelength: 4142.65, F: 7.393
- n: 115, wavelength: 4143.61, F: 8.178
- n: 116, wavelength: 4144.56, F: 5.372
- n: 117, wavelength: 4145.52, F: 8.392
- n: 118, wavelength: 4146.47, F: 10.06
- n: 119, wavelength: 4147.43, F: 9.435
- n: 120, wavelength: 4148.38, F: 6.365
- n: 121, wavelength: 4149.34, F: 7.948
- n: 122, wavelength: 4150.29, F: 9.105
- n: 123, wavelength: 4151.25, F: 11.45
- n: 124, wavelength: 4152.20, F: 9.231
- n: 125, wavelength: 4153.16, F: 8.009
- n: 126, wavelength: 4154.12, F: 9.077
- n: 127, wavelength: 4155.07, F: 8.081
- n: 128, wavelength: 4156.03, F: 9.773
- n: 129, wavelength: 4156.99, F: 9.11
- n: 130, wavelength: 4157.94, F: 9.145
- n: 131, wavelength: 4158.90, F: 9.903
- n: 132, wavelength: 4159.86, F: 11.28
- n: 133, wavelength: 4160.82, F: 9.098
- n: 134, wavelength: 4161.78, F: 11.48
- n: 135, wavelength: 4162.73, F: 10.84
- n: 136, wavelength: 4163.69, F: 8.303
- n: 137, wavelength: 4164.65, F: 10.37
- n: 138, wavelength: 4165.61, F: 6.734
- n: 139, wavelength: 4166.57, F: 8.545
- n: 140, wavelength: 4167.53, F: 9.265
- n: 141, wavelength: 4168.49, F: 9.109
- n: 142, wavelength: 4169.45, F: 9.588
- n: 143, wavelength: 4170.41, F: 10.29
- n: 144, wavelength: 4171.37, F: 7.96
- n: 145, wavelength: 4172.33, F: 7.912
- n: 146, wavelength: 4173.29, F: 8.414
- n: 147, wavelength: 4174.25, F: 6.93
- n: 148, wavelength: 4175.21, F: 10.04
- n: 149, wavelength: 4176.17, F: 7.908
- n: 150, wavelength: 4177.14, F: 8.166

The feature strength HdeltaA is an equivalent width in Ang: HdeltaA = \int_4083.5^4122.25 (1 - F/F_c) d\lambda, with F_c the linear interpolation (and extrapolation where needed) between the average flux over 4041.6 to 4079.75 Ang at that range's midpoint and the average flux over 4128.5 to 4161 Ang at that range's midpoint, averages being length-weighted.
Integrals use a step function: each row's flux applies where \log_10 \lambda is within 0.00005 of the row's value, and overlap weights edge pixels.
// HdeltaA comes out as 4.8 Ang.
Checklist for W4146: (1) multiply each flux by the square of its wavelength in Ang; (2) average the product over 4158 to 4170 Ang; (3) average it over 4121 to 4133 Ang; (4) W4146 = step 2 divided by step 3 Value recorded 1.15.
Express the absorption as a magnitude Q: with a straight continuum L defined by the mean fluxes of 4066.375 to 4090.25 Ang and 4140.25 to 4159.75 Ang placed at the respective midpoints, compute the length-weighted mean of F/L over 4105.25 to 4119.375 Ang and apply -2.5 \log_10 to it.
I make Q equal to 0.12 mag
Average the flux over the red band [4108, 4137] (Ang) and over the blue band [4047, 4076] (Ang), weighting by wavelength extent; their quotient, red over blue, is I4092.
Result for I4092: 0.88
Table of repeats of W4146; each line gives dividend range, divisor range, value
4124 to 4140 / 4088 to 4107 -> 1.16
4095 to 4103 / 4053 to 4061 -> 0.83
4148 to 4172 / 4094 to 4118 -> 1.20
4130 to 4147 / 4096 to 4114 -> 1.08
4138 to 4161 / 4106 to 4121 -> 1.10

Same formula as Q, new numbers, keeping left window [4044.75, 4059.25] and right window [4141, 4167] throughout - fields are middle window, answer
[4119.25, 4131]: 0.060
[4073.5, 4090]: 0.048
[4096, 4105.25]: 0.193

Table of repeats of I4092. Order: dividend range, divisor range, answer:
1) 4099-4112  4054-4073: 0.82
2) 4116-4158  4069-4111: 1.01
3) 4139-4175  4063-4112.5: 1.03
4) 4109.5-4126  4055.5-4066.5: 0.93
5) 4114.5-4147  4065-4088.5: 0.89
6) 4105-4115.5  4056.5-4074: 0.84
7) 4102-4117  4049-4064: 0.88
